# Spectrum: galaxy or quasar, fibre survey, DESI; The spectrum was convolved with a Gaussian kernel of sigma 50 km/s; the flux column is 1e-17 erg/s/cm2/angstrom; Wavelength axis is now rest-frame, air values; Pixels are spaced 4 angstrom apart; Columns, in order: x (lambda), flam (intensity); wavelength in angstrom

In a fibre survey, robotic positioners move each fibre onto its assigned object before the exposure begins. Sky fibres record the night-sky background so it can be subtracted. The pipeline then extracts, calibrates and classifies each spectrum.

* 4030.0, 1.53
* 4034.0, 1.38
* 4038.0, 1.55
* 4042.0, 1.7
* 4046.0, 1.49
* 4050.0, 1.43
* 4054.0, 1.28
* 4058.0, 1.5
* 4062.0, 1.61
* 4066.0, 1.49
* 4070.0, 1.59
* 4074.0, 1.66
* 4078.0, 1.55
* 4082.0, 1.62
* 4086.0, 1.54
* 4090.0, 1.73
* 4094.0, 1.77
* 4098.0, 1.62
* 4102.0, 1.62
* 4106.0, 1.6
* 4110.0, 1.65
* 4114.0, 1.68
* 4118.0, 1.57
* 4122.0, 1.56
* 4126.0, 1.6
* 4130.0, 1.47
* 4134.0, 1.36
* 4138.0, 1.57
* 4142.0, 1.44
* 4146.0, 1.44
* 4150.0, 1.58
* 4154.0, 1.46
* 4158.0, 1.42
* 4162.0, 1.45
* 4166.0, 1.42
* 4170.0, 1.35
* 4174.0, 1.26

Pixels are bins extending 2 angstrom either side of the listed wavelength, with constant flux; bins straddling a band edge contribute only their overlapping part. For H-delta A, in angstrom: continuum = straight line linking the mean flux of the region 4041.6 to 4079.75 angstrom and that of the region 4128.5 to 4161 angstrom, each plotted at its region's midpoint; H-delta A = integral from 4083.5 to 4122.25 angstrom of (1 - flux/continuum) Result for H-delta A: -3.7 angstrom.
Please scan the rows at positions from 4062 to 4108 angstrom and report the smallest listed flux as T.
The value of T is 1.49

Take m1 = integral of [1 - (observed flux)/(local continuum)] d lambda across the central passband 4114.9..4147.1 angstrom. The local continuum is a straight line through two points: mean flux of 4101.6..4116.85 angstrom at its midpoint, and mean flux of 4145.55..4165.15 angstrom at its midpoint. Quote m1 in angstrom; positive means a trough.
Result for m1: 1.0 angstrom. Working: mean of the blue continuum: 1.64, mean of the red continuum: 1.47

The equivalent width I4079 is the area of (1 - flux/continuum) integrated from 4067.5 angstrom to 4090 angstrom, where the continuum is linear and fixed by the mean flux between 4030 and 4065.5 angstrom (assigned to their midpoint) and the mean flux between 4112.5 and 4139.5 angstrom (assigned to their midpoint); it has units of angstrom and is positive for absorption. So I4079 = -1.3 angstrom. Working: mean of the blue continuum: 1.49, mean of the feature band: 1.6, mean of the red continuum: 1.54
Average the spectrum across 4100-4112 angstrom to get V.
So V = 1.62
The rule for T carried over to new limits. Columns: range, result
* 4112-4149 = 1.36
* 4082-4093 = 1.54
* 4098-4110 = 1.6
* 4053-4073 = 1.28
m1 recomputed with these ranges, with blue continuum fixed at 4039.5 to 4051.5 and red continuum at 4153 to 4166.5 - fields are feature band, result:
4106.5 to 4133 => -1.9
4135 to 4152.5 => -0.5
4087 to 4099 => -1.6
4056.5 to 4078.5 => -0.7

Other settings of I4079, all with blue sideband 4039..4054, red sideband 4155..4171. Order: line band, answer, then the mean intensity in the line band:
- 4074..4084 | -0.80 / 1.6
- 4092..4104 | -1.66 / 1.67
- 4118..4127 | -0.79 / 1.58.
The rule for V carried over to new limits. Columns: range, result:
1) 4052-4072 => 1.49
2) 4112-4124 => 1.6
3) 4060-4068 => 1.55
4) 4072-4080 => 1.6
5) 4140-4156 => 1.48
